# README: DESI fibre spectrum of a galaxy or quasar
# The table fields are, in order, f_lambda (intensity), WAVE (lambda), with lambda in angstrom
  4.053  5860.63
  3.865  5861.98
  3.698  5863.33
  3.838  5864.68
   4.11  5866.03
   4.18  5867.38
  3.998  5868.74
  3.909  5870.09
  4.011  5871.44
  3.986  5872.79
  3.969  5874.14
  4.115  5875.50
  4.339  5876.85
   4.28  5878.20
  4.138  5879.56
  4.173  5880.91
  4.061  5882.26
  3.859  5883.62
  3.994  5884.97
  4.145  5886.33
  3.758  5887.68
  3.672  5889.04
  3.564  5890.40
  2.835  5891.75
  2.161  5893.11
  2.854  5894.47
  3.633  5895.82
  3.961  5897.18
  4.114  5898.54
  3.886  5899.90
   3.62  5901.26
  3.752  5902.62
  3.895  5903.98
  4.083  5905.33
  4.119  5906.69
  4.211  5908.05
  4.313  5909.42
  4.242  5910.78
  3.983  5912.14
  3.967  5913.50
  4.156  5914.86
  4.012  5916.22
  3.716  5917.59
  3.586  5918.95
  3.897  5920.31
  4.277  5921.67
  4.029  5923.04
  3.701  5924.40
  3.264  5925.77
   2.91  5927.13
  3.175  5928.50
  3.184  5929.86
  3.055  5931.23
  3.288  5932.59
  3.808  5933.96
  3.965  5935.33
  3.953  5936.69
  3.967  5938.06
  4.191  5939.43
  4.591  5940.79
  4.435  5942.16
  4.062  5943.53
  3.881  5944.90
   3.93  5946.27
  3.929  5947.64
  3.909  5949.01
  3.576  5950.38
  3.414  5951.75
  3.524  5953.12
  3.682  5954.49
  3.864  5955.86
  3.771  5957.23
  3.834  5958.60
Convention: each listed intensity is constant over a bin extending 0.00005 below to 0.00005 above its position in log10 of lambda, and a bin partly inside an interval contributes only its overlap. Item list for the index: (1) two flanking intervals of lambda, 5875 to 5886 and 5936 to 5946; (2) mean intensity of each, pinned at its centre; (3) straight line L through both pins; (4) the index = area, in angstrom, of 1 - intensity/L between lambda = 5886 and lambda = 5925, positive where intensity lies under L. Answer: 3.18 angstrom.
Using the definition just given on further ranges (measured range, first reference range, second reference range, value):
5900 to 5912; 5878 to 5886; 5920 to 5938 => -0.6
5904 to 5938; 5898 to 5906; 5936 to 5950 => 1.5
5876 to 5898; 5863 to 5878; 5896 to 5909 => 1.5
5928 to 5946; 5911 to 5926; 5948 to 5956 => -0.3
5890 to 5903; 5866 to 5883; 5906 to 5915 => 2.2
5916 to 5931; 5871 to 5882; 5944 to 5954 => 1.1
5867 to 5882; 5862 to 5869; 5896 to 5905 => -0.6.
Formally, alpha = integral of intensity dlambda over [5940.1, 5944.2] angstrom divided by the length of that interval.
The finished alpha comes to 4.37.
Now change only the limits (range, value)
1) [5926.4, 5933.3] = 3.13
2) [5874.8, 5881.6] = 4.21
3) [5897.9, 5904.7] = 3.86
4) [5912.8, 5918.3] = 3.96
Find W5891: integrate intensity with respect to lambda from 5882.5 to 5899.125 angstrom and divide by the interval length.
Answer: 3.56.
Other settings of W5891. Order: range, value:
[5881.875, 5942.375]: 3.77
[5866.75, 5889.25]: 4.04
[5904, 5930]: 3.85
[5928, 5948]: 3.83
